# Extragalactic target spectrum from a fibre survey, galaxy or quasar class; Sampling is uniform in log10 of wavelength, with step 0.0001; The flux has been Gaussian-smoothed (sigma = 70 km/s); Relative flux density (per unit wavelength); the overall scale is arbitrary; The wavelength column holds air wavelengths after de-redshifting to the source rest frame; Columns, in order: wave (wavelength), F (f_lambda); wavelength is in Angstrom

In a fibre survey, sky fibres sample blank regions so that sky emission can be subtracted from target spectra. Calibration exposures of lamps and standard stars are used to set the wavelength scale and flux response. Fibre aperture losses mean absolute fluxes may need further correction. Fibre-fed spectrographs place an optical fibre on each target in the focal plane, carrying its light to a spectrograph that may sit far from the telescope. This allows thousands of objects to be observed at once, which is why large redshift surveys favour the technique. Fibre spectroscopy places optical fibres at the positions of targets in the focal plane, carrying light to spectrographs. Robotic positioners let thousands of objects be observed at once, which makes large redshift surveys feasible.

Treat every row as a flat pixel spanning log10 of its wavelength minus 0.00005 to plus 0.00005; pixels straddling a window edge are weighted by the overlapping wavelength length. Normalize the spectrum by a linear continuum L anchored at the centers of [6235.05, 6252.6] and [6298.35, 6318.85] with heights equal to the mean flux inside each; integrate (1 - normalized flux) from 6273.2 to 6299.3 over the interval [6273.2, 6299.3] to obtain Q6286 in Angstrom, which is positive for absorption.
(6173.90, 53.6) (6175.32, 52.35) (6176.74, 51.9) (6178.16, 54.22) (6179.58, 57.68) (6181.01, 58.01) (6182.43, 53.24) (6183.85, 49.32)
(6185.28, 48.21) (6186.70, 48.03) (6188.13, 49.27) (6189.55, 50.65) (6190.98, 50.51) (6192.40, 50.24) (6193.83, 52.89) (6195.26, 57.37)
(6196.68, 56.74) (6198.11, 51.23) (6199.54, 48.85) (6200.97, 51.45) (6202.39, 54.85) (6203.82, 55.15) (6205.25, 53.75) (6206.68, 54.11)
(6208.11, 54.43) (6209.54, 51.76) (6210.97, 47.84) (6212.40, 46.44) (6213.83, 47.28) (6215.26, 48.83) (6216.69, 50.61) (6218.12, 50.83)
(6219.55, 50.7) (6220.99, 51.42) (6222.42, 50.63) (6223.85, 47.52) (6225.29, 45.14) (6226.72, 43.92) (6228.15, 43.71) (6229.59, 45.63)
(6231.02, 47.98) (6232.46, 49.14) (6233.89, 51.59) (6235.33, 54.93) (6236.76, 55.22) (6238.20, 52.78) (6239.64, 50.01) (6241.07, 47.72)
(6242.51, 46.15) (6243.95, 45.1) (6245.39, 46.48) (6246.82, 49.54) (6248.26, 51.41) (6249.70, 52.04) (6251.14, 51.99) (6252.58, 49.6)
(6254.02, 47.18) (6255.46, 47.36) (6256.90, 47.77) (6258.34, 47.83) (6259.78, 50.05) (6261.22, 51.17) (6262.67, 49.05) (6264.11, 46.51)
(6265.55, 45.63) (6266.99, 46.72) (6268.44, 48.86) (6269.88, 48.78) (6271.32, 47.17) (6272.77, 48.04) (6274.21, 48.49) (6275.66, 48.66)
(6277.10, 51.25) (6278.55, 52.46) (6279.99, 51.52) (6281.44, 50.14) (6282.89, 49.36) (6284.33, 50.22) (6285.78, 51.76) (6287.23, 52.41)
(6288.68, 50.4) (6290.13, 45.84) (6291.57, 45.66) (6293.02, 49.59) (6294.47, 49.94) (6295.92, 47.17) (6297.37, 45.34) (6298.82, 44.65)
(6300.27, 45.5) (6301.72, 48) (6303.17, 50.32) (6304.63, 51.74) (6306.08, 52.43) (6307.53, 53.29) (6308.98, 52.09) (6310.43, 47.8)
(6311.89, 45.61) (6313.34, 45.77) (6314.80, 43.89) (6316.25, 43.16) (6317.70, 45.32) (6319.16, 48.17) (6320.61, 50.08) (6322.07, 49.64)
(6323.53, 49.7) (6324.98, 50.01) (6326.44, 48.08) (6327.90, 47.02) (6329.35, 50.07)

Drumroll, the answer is -0.3 Angstrom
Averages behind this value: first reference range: 50.1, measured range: 49.2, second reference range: 47.9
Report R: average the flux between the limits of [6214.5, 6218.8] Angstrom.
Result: 50.1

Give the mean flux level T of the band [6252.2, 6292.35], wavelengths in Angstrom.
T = 48.9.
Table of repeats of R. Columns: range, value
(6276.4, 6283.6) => 50.9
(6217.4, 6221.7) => 50.9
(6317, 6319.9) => 46.8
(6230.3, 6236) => 50.9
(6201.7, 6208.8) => 54.4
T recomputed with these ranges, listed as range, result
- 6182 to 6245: 50.3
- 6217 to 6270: 48.9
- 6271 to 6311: 49.4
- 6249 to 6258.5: 49.2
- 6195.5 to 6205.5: 53.3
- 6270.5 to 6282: 49.7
